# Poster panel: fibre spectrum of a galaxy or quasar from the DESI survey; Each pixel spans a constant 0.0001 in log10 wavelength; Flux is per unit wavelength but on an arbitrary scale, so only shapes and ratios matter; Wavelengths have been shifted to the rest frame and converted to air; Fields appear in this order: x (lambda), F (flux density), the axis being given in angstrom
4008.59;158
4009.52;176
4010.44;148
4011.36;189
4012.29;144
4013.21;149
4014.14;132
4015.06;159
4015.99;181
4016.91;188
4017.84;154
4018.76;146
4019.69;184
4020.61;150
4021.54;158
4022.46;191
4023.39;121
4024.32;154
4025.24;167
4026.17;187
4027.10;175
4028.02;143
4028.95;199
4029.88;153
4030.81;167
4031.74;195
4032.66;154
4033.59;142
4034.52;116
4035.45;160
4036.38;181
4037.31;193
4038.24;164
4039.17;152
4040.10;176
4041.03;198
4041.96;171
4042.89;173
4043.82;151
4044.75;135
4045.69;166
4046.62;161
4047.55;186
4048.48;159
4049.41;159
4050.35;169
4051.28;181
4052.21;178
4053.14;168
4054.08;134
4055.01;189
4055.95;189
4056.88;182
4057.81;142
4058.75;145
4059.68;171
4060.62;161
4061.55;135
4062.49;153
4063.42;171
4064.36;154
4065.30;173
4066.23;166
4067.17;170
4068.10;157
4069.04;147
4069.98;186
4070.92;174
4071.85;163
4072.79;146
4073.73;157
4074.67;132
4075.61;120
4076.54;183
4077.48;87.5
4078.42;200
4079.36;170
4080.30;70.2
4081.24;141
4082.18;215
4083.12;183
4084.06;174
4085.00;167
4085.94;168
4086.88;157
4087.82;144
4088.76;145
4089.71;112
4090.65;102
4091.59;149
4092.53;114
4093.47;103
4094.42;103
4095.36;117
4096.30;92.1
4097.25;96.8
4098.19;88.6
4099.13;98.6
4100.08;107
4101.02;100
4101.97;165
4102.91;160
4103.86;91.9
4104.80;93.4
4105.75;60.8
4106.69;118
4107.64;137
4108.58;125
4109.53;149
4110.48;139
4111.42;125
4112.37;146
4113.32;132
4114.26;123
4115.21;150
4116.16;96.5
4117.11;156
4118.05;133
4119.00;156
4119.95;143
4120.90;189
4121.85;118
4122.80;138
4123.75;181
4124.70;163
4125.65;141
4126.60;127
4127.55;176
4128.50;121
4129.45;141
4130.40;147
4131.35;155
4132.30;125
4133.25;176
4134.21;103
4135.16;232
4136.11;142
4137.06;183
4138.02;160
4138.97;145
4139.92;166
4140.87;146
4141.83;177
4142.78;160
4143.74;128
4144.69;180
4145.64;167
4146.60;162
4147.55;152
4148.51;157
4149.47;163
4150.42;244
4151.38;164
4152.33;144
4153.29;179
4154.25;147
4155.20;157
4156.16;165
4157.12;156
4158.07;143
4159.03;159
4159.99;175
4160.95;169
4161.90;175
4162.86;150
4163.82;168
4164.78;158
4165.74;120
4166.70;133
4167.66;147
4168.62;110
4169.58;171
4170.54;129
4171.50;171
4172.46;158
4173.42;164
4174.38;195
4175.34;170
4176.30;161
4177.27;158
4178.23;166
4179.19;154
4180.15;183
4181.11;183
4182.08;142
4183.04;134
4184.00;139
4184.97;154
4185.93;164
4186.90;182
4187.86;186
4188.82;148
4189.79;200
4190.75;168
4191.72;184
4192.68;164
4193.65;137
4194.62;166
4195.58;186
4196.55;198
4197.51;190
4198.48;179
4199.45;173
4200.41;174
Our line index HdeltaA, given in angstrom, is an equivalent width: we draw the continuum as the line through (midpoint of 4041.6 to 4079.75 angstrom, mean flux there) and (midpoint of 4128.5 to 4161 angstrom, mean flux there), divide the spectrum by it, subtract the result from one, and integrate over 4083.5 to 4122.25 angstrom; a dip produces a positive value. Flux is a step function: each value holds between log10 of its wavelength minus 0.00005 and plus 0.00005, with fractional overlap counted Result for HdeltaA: 7.87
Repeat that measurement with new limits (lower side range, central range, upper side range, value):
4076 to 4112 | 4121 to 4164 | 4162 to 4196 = -3.3 angstrom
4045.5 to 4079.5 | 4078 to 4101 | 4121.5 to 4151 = 3.9 angstrom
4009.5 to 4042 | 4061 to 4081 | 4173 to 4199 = 1.5 angstrom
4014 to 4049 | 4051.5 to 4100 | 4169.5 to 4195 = 4.9 angstrom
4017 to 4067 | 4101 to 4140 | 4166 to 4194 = 5.0 angstrom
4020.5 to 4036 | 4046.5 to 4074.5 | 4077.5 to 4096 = -2.5 angstrom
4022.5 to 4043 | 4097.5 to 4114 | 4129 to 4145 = 4.1 angstrom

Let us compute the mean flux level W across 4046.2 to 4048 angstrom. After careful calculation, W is 174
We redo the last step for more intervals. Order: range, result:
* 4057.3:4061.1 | 155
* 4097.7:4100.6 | 98.3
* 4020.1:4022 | 155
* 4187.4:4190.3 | 178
